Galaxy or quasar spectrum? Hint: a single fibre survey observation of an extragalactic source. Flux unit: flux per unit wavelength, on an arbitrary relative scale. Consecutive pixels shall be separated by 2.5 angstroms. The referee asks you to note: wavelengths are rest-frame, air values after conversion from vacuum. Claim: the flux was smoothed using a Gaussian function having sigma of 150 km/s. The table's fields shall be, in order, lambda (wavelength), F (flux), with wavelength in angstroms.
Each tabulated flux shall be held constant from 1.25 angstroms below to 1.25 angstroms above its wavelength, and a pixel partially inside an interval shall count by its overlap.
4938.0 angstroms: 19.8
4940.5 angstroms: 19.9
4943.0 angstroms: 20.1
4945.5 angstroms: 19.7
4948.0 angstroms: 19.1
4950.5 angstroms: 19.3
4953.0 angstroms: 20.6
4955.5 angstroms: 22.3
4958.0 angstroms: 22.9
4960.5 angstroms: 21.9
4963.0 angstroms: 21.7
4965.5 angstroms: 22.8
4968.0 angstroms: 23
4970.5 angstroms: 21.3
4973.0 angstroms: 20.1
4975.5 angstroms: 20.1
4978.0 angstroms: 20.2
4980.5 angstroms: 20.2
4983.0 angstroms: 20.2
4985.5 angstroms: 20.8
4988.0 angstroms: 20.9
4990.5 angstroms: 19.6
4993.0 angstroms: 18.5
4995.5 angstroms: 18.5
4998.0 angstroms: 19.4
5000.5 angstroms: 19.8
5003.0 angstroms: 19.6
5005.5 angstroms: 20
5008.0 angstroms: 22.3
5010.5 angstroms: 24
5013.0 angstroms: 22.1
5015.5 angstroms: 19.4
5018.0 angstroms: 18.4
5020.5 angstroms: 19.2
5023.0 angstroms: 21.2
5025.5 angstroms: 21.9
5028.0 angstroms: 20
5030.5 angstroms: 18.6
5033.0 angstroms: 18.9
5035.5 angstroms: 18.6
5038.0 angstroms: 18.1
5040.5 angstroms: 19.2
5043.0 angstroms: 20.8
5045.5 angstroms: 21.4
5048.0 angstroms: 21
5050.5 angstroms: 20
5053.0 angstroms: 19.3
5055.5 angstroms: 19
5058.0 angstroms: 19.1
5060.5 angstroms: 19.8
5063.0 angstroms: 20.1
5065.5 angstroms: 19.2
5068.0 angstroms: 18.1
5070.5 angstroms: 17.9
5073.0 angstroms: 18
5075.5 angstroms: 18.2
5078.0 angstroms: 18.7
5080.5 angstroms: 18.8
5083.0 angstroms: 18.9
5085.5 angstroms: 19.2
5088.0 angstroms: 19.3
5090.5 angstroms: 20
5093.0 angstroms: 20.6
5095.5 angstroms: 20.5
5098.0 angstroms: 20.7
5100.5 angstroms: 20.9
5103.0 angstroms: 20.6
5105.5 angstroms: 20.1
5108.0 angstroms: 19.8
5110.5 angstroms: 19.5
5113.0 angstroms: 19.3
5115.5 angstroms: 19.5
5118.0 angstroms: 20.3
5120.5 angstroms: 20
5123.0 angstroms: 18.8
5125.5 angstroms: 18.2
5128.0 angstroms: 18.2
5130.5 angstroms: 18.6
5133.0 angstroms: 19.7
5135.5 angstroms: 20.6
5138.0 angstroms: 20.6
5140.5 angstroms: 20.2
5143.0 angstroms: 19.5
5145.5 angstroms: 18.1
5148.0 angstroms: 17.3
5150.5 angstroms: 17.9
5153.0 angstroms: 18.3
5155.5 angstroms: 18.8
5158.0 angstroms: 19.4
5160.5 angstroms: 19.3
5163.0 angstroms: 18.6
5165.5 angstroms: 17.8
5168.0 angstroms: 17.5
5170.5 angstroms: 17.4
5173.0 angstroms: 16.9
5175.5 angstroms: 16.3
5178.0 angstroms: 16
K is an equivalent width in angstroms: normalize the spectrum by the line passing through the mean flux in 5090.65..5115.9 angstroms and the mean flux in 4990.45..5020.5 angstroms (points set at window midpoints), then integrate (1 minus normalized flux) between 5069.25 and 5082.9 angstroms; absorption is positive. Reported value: 1.2 angstroms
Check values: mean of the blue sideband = 20.1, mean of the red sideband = 20.2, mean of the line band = 18.4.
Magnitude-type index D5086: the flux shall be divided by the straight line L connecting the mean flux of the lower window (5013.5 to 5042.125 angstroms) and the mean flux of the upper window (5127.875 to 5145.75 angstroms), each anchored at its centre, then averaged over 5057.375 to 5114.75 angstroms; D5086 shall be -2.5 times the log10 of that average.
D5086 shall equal 0.01 mag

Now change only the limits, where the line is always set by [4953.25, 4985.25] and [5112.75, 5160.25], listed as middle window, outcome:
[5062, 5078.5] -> 0.08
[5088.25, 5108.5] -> -0.04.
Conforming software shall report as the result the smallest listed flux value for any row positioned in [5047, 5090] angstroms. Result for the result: 17.9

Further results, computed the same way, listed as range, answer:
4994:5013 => 18.5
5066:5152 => 17.3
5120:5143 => 18.2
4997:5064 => 18.1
